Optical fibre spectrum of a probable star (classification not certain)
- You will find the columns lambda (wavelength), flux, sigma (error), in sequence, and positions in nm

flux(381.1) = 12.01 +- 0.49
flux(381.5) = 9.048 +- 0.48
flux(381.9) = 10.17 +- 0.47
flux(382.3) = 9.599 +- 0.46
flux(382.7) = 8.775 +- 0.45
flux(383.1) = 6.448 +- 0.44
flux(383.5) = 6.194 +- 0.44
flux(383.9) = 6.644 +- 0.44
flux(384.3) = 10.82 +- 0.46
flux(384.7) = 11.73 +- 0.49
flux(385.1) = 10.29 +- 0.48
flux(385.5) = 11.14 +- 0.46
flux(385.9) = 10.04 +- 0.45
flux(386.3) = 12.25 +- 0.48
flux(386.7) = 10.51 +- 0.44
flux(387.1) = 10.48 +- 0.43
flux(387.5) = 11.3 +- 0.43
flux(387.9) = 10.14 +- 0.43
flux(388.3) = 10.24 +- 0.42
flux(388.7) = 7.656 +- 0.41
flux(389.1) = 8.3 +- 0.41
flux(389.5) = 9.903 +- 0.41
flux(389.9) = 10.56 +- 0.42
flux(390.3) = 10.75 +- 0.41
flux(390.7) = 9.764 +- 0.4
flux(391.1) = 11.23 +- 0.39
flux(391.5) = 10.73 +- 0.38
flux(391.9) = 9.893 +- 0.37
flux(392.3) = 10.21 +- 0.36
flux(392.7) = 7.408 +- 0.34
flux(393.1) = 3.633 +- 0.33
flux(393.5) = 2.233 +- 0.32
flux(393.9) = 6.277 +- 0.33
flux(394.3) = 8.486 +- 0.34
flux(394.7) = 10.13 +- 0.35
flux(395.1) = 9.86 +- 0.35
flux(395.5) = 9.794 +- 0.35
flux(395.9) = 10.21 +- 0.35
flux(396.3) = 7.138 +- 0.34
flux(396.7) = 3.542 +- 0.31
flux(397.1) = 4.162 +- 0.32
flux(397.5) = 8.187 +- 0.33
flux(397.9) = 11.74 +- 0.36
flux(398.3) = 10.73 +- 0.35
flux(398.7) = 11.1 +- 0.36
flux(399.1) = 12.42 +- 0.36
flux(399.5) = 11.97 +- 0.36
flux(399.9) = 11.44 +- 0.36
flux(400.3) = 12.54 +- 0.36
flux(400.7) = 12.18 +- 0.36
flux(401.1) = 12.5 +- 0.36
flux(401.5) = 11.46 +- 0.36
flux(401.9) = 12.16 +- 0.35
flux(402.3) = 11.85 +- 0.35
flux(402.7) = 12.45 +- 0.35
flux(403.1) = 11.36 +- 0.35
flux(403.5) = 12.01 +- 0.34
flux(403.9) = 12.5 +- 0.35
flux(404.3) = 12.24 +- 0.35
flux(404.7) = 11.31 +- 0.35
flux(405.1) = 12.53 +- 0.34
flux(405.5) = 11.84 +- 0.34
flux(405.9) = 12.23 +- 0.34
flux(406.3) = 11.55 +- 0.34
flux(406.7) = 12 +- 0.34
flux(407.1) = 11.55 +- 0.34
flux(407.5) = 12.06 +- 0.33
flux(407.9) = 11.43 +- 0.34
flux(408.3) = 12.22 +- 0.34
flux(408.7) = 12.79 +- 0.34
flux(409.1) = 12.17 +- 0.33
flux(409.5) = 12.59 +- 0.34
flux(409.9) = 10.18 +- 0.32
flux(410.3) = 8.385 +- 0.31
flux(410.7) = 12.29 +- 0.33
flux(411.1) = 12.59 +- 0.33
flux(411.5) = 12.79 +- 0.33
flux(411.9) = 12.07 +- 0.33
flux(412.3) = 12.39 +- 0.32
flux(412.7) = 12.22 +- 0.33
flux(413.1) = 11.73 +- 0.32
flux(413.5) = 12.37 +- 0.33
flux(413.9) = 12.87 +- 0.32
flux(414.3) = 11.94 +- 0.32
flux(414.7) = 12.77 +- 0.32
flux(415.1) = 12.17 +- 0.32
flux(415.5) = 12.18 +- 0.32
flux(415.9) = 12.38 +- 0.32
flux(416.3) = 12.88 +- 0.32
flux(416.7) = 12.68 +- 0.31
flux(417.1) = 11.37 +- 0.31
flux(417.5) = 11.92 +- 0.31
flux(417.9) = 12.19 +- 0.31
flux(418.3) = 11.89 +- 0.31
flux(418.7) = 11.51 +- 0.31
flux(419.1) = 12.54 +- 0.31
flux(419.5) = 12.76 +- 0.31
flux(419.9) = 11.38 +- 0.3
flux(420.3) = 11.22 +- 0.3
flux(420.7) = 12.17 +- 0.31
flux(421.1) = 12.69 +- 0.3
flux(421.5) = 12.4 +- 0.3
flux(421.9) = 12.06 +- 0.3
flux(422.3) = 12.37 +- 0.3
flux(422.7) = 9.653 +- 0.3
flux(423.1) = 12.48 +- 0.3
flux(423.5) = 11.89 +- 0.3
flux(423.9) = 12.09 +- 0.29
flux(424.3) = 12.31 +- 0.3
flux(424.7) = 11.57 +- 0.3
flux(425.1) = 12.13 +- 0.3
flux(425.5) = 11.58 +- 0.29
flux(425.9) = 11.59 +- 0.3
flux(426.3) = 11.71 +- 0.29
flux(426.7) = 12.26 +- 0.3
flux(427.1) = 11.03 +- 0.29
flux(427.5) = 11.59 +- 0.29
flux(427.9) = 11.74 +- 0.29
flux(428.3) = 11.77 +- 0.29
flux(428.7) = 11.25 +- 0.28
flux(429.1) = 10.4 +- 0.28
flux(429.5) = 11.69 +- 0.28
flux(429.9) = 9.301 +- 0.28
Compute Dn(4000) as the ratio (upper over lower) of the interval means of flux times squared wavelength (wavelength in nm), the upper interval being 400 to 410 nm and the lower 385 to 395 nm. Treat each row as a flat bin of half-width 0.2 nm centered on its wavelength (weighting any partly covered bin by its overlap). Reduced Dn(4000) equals 1.4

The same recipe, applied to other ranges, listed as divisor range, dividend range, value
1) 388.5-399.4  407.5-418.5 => 1.51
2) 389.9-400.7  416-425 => 1.48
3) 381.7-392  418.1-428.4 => 1.44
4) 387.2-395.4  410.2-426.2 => 1.53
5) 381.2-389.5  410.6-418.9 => 1.47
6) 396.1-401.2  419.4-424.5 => 1.35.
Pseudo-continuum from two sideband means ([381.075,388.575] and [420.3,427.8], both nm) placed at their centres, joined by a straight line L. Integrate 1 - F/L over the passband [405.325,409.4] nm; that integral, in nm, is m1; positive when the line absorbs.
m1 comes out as -0.38 nm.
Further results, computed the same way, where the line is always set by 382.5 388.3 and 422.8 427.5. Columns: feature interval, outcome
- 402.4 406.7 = -0.49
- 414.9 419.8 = -0.33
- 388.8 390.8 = 0.05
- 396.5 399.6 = 0.39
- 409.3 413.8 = -0.28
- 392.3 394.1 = 0.83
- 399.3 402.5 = -0.43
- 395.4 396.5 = 0.14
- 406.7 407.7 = -0.09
